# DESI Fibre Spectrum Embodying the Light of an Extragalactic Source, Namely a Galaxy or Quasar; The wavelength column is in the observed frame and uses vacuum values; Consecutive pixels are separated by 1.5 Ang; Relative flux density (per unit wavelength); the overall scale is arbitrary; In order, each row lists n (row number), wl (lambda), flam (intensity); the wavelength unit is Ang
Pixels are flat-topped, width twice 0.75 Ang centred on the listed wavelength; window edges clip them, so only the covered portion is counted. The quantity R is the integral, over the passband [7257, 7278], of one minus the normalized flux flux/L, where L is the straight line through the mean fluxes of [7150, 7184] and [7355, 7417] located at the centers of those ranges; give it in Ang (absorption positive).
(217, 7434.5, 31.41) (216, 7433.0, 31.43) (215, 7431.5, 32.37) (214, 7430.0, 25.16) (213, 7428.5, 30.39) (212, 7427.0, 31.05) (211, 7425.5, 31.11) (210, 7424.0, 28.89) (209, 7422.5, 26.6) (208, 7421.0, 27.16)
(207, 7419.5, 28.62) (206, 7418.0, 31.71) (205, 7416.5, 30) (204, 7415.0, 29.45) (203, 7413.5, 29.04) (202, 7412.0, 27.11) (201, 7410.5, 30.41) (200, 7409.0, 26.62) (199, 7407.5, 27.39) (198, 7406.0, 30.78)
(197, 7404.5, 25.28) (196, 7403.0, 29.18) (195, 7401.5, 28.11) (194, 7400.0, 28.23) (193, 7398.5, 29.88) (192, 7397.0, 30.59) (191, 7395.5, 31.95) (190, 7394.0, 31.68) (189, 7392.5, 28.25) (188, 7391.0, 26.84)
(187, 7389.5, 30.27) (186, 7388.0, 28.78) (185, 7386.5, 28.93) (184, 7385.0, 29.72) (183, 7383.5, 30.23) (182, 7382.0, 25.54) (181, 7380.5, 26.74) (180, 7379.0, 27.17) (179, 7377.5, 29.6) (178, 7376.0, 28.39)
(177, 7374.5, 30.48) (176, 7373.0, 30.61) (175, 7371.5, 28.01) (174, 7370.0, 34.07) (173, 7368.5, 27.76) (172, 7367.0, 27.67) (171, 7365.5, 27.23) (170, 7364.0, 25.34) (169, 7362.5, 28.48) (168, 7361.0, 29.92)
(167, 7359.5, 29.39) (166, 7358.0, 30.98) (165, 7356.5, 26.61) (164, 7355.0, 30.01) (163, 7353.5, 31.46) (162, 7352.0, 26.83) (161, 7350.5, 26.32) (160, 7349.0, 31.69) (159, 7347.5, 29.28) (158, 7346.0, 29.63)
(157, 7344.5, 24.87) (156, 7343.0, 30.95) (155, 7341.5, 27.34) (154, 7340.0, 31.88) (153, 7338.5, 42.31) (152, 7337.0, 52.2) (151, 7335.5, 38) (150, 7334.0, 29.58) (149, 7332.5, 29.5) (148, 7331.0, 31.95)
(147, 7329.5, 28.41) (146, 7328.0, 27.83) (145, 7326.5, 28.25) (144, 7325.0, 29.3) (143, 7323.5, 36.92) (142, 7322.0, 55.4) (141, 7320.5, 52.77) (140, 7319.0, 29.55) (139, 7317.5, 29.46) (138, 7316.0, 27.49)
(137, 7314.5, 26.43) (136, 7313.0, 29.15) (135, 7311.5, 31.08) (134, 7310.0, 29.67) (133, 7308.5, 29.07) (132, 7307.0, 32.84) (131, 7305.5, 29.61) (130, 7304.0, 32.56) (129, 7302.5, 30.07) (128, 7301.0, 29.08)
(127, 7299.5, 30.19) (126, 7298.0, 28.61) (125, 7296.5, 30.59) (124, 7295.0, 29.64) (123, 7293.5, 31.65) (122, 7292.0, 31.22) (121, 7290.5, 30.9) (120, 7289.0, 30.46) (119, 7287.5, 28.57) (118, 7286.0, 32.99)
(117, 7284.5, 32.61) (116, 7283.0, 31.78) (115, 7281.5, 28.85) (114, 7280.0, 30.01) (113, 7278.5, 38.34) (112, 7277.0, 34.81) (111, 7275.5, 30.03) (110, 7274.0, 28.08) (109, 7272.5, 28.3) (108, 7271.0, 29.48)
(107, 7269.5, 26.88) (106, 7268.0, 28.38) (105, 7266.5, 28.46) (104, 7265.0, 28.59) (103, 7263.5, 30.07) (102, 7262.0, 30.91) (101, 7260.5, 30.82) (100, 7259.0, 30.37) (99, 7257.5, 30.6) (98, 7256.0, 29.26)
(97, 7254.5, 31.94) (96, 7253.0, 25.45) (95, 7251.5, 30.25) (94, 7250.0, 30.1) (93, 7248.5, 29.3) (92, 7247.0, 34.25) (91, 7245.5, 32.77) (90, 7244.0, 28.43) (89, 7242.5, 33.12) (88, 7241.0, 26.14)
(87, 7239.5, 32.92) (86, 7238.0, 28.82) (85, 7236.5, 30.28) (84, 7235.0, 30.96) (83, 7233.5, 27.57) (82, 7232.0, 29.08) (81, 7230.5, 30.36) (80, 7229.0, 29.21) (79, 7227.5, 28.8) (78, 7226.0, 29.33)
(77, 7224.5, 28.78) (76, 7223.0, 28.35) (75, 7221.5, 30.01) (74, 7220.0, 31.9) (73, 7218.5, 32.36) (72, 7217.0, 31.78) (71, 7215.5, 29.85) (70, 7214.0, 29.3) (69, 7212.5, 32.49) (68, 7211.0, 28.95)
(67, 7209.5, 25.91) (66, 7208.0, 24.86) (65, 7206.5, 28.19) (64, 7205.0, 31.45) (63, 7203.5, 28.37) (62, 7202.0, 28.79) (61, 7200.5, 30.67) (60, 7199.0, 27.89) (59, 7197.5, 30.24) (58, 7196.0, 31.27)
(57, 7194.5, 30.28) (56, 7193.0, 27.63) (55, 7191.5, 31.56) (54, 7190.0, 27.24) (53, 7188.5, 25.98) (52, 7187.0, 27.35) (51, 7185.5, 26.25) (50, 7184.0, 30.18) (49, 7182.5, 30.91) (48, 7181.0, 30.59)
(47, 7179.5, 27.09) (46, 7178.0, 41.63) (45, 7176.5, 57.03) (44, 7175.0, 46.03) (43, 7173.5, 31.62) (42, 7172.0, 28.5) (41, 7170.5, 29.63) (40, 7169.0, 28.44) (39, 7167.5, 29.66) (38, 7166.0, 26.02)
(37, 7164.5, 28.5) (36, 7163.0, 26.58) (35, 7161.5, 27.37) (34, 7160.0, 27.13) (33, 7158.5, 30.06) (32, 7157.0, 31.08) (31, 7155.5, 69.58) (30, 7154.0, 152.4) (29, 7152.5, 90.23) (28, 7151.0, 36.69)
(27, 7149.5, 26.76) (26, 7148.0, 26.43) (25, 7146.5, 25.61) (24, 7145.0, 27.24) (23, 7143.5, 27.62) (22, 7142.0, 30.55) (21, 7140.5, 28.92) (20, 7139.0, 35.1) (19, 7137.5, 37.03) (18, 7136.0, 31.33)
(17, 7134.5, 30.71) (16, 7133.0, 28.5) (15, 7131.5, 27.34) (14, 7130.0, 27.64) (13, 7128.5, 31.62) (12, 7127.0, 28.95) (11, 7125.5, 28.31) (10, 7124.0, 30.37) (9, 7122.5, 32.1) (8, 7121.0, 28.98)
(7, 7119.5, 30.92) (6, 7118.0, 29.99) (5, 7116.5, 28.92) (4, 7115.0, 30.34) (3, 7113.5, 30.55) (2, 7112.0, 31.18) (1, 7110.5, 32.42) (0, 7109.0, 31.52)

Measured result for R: 3.5 Ang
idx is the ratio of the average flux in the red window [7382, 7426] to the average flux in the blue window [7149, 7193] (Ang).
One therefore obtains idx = 0.75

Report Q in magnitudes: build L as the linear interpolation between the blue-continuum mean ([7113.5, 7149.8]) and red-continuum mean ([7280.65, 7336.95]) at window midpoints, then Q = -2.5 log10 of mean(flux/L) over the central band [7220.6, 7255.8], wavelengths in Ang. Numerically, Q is 0.04 mag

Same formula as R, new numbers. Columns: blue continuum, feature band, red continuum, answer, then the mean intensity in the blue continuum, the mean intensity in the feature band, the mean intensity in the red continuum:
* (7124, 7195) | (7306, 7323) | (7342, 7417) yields -1.77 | 35.1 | 33.9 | 28.9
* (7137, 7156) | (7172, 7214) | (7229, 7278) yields 9.16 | 47.1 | 31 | 29.9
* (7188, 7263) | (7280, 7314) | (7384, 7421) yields -1.16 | 29.7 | 30.5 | 29.1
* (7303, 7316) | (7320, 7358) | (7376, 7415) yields -4.48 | 29.9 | 33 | 28.7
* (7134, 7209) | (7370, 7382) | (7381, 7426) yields 0.31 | 34.8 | 28.9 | 28.9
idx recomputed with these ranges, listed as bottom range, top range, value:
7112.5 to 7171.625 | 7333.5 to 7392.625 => 0.85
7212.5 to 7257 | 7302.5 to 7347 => 1.09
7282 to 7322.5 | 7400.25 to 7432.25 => 0.91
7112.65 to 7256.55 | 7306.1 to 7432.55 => 0.93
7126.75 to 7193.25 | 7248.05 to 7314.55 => 0.85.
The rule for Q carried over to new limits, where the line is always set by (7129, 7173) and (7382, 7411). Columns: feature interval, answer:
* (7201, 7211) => 0.24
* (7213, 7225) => 0.15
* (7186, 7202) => 0.22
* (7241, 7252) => 0.10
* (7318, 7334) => -0.11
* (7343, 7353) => 0.08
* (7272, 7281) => 0.04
